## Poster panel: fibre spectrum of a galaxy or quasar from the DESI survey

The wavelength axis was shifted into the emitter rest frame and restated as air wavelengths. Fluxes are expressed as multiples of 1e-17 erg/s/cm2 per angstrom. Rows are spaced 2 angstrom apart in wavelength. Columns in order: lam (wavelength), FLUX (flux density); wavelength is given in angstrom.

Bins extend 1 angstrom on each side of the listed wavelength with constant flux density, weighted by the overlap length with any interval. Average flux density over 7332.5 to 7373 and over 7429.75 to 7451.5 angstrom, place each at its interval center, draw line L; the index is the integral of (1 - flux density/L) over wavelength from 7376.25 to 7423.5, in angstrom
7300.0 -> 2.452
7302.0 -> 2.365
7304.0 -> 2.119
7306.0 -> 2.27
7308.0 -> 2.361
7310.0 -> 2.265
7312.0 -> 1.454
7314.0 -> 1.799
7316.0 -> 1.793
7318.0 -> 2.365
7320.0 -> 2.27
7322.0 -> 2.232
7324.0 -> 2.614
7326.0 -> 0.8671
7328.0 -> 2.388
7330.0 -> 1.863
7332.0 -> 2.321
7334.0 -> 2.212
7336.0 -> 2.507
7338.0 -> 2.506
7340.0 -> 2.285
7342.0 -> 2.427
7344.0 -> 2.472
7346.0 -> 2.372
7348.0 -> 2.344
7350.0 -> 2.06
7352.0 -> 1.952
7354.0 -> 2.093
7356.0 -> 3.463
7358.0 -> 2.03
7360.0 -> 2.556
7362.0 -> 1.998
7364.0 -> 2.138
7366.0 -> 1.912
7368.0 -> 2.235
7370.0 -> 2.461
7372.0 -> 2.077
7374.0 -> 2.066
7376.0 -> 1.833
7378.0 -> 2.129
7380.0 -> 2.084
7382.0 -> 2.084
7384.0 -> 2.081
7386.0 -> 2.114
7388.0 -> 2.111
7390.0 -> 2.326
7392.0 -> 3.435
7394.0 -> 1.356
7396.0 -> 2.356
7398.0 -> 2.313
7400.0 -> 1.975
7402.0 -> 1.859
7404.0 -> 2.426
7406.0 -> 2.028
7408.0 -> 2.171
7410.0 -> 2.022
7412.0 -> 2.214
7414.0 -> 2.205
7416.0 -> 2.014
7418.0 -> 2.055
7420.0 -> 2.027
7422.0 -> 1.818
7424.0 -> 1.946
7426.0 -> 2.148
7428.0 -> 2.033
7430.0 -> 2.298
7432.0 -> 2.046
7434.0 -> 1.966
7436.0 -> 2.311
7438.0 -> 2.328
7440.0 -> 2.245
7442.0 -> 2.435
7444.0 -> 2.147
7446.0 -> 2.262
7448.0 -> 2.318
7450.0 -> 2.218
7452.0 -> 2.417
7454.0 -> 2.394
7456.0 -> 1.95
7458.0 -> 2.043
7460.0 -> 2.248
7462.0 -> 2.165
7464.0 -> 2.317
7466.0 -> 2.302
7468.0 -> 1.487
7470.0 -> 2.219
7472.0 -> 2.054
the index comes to 2.8 angstrom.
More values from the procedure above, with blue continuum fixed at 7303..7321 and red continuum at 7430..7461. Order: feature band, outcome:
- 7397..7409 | 0.3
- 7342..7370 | -2.2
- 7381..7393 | -1.1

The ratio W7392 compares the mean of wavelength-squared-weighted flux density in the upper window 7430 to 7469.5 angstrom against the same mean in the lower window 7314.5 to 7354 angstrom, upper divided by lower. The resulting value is 1.03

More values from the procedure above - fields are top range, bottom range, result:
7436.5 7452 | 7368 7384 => 1.10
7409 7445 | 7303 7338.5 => 1.03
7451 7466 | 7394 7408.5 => 1.07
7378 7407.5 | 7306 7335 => 1.08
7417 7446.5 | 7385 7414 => 0.98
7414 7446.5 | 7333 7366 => 0.94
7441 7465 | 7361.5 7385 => 1.09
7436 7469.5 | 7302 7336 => 1.09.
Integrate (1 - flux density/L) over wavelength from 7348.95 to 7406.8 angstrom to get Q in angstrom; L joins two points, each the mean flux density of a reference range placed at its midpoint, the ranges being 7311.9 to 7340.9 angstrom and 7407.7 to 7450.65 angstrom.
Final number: -1.6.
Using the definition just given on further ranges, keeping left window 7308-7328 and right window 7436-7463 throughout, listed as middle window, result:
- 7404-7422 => 0.69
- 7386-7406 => -0.71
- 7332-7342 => -1.66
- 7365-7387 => 0.13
